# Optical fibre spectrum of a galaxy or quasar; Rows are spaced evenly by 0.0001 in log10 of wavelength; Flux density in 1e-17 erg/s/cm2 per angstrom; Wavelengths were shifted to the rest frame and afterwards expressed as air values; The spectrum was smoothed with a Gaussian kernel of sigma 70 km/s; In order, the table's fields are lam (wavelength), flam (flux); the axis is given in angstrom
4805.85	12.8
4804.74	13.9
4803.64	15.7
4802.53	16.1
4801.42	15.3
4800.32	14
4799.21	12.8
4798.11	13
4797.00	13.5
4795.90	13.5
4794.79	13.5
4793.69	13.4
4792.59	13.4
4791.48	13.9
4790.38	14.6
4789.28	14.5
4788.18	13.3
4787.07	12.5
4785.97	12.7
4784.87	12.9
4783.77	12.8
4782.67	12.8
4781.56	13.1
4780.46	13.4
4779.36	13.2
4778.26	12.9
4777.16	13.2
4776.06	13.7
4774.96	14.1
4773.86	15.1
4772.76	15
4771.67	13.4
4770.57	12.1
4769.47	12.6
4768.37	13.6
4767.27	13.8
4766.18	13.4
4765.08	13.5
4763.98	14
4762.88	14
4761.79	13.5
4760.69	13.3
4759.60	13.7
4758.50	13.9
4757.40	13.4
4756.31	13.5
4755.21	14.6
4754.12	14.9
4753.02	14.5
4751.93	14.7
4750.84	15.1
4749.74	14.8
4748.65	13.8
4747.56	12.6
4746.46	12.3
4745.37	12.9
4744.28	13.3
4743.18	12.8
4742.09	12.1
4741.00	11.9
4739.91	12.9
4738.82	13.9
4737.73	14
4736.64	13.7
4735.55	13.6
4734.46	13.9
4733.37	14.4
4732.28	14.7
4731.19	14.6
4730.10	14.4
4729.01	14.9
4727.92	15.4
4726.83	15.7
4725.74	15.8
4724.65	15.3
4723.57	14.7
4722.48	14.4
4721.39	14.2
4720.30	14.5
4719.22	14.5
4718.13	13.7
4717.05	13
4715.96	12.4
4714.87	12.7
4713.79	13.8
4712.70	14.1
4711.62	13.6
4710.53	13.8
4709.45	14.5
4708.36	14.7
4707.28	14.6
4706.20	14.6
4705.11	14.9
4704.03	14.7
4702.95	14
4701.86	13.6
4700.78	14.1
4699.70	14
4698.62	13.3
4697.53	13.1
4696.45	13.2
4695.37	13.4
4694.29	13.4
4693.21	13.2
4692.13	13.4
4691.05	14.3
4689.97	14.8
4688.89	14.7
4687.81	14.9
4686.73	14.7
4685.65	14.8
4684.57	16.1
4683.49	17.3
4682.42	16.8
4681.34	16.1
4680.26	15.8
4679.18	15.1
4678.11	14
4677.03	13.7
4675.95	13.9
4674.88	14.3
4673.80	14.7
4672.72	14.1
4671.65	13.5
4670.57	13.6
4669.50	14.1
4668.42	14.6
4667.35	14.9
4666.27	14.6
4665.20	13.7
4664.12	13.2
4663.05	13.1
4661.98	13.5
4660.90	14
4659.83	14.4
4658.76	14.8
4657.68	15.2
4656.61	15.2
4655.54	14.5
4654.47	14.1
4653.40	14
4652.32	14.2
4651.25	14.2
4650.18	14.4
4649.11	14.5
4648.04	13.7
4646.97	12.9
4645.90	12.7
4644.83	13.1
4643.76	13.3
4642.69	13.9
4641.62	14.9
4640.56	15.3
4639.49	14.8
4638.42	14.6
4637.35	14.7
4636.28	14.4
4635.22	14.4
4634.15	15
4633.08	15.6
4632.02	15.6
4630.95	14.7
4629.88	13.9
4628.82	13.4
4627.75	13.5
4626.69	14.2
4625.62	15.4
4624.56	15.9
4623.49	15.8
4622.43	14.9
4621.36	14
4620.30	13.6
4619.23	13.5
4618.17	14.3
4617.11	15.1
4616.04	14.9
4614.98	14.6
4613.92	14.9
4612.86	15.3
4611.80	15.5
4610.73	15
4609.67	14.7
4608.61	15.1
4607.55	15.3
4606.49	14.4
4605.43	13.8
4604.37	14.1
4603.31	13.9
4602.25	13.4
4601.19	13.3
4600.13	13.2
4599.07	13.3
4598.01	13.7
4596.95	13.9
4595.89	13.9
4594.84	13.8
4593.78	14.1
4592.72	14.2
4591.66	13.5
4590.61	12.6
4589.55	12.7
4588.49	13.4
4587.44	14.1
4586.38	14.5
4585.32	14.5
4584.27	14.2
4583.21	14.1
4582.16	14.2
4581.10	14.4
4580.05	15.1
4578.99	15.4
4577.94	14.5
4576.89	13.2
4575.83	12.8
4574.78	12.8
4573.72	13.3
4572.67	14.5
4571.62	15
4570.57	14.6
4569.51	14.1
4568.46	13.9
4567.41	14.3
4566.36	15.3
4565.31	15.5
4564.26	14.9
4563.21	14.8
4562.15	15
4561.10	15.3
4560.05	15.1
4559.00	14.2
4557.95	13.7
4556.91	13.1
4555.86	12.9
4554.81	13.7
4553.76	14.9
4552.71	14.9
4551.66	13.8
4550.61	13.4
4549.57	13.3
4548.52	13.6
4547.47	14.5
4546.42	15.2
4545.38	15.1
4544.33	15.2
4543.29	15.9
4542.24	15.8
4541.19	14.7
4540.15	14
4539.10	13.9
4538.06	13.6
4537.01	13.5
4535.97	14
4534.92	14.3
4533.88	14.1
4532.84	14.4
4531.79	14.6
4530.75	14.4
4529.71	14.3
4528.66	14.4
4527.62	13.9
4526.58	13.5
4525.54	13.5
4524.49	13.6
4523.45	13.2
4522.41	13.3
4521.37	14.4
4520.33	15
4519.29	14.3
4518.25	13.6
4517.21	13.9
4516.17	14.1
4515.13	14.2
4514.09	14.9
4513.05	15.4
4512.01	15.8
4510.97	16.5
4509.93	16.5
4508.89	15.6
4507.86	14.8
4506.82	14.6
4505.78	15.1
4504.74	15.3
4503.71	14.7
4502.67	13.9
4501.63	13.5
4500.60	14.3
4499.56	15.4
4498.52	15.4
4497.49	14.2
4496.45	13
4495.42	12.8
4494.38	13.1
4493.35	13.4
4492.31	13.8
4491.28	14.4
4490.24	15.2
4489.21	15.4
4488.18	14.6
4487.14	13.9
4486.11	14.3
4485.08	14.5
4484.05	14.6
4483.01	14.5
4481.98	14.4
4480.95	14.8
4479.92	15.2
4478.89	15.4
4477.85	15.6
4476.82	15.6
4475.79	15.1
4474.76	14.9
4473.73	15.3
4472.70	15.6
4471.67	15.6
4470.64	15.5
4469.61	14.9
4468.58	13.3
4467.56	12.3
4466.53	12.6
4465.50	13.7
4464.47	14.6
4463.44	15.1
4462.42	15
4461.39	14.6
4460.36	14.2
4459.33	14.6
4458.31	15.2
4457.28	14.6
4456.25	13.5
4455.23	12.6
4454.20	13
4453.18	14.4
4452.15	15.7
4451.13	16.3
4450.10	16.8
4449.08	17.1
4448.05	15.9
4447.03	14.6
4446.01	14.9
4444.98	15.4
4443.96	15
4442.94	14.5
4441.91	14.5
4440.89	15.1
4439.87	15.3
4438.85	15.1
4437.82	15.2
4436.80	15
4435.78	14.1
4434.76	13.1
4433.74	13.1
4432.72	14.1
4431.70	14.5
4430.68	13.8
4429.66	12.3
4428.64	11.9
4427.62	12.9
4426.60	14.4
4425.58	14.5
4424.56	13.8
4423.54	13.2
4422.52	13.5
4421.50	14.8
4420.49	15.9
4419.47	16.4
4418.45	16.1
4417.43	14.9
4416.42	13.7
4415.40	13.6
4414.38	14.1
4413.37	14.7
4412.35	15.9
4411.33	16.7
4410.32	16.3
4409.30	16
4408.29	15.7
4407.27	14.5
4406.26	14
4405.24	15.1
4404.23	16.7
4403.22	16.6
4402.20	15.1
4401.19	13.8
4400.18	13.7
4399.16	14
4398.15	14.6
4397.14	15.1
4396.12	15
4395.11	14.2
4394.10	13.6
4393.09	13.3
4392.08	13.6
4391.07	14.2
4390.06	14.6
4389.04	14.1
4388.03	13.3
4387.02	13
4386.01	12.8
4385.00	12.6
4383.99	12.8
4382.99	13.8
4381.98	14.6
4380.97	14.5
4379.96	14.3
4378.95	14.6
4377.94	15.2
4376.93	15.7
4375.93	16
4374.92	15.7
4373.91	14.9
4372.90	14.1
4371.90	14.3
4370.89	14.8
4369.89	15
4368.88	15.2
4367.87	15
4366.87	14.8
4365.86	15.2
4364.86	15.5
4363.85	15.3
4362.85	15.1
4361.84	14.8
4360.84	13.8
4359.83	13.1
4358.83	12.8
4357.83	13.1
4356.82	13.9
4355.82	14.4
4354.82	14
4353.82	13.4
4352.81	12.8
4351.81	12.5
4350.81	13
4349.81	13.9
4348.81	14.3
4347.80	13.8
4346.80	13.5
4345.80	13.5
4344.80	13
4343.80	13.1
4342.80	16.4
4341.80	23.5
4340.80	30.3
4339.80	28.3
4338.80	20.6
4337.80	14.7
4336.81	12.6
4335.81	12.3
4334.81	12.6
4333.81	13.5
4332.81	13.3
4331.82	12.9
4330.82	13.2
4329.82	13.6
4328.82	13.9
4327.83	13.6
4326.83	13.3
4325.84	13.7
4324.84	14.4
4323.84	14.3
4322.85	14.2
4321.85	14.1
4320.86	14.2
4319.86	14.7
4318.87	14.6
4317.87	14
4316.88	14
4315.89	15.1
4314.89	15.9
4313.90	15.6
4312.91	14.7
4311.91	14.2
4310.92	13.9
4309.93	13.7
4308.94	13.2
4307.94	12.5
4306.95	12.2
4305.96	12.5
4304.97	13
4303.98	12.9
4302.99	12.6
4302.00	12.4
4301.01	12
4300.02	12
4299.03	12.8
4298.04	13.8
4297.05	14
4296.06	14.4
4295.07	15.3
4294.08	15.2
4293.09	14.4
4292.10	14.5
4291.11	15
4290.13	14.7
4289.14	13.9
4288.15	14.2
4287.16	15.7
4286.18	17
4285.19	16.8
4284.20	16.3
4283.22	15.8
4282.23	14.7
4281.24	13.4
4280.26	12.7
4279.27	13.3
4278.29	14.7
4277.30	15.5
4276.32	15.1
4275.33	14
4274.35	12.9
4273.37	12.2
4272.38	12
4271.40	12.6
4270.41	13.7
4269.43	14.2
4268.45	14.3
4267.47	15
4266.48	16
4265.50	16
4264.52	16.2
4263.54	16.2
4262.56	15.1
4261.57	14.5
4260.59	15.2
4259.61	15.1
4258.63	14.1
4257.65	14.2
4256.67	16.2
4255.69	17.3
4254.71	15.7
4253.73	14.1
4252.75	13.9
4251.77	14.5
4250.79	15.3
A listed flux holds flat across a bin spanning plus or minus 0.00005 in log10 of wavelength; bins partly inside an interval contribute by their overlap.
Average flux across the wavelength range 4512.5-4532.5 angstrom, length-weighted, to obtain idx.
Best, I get 14.1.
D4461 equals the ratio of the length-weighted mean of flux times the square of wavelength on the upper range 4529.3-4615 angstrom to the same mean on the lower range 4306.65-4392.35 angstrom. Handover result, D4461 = 1.08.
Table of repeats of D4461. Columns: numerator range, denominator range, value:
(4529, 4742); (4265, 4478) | 1.11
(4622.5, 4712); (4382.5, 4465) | 1.10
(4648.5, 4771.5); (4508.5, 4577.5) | 1.06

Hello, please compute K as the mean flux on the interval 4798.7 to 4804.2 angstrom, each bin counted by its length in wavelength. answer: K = 14.8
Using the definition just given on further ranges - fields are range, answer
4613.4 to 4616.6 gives 14.8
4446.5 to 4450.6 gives 16.1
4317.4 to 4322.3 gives 14.3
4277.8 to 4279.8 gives 14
